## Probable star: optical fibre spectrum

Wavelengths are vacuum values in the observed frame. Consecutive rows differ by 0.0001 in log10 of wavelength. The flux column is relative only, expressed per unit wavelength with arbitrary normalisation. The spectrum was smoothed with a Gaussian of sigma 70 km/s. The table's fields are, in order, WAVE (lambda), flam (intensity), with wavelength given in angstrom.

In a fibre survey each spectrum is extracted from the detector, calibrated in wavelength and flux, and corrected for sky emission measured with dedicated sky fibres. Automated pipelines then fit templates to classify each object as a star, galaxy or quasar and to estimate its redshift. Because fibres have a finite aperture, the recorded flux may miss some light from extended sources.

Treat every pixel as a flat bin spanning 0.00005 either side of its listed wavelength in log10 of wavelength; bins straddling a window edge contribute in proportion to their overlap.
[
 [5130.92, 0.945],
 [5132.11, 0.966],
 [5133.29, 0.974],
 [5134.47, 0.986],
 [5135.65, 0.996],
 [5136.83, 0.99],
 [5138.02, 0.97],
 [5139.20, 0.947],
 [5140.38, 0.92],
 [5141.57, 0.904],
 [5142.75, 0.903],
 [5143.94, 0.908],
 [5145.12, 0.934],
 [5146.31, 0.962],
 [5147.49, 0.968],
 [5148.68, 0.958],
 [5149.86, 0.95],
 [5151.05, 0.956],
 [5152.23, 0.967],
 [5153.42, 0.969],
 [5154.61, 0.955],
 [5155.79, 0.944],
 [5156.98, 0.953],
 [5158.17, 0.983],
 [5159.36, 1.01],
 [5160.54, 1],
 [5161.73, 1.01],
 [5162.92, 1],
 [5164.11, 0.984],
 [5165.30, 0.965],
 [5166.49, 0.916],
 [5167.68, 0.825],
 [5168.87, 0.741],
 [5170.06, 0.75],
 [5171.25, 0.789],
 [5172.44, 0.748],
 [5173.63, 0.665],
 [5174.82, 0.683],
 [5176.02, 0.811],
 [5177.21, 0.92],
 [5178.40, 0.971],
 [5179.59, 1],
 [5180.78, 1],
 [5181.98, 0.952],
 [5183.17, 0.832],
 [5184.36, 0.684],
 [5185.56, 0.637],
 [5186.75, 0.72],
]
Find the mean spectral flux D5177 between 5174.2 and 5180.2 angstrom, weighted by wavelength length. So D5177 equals 0.877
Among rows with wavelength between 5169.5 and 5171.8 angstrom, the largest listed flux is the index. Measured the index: 0.789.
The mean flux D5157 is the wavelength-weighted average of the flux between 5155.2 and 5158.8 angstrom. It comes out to 0.959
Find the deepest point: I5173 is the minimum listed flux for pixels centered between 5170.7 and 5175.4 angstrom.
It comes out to 0.665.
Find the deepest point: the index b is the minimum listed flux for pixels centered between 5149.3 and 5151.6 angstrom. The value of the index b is 0.95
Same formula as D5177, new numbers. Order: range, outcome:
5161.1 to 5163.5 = 1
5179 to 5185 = 0.891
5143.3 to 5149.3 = 0.946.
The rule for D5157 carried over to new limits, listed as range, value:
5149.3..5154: 0.96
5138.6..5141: 0.934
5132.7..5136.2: 0.987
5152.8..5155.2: 0.961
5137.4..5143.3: 0.929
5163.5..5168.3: 0.921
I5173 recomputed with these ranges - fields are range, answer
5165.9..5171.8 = 0.741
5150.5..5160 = 0.944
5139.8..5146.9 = 0.903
